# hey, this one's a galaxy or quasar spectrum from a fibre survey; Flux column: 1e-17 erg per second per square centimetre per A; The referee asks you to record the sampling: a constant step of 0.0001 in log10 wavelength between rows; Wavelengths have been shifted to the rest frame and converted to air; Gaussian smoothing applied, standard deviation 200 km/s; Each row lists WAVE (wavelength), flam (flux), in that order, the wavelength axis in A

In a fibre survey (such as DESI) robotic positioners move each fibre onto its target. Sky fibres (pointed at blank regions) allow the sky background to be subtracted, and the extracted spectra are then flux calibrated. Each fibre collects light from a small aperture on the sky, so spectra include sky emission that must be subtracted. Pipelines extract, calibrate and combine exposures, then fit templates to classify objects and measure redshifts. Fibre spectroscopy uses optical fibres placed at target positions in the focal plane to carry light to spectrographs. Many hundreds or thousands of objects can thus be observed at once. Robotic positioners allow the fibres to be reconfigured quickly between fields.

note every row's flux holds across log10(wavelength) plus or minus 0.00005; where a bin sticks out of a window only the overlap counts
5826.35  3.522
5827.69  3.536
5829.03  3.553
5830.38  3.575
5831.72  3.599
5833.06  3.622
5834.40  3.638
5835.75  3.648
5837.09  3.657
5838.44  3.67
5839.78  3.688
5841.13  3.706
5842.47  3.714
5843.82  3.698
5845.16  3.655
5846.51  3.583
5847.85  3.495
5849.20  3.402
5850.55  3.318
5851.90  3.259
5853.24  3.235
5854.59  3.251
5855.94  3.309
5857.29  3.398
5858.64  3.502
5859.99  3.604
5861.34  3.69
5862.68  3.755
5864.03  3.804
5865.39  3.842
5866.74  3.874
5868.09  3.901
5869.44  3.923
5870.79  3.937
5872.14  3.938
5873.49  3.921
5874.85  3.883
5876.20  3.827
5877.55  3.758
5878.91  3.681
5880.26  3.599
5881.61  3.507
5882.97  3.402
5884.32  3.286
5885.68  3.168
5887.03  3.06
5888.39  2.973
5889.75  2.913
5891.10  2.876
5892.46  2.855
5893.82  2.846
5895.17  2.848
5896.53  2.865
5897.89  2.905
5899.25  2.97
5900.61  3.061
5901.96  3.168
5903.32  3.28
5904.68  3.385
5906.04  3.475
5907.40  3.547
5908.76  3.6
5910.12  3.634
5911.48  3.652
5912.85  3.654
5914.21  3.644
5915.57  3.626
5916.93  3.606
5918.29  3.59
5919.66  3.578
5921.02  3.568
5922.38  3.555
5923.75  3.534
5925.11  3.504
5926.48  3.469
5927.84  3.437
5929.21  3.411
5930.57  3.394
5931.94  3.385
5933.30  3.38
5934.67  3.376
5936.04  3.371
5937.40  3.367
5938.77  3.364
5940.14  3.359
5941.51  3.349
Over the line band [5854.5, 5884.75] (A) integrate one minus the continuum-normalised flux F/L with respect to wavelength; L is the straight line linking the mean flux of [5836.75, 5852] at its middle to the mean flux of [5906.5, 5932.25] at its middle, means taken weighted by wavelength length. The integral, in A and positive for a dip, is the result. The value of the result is -1.0 A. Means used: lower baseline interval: 3.58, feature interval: 3.69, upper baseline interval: 3.55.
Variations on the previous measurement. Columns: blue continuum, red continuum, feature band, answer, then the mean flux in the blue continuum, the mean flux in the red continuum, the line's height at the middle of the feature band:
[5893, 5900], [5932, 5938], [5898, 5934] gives -3.7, 2.89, 3.38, 3.14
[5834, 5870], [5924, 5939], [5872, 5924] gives 1.6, 3.6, 3.41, 3.49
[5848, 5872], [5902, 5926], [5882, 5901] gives 3.0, 3.59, 3.54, 3.56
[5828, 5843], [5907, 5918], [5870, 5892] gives 0.9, 3.64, 3.62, 3.63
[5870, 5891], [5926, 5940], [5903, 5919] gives -0.6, 3.51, 3.39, 3.44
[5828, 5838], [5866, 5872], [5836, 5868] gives 1.6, 3.61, 3.91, 3.77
